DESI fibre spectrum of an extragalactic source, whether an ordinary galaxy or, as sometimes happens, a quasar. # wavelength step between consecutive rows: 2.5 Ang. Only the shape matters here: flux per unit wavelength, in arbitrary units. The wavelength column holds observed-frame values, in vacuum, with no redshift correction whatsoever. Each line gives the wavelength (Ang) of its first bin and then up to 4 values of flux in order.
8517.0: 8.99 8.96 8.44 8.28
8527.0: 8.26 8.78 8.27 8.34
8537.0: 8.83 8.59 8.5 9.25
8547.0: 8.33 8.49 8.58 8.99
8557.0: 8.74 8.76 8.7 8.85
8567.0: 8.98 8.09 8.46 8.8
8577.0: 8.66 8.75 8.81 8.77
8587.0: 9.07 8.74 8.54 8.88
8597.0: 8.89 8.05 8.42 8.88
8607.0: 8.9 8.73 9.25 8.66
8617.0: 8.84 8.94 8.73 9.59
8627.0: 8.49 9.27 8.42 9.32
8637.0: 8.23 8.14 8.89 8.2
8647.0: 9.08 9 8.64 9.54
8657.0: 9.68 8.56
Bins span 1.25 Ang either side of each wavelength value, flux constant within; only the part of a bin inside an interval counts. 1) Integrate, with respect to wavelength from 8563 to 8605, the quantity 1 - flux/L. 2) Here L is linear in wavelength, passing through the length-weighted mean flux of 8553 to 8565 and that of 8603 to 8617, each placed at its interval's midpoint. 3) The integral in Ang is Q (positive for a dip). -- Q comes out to 0.73 Ang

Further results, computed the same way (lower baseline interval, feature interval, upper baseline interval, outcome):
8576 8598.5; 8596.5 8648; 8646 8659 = 1.30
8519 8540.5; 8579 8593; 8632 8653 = -0.32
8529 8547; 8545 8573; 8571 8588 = 0.13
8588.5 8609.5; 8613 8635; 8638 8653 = -0.63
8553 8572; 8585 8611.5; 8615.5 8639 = 0.17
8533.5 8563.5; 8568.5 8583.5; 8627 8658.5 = 0.21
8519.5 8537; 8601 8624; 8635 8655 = -0.55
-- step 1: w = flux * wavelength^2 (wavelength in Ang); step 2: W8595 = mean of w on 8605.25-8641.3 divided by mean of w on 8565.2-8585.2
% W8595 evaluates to 1.0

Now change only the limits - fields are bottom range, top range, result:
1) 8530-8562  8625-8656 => 1.04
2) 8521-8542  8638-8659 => 1.08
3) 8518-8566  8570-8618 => 1.02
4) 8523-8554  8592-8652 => 1.05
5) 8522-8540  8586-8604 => 1.04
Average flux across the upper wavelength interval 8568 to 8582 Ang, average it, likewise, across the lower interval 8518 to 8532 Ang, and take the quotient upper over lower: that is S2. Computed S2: 1.01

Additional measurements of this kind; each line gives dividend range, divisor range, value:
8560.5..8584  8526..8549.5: 1.01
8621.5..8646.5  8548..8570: 1.00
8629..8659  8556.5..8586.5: 1.02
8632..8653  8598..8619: 0.99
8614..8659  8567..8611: 1.02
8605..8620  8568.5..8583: 1.03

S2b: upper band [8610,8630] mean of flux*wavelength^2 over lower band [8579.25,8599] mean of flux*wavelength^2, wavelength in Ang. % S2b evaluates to 1.03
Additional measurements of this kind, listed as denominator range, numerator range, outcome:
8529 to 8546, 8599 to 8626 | 1.04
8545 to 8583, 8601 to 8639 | 1.03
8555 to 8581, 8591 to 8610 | 1.00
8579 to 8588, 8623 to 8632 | 1.03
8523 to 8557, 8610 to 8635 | 1.06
